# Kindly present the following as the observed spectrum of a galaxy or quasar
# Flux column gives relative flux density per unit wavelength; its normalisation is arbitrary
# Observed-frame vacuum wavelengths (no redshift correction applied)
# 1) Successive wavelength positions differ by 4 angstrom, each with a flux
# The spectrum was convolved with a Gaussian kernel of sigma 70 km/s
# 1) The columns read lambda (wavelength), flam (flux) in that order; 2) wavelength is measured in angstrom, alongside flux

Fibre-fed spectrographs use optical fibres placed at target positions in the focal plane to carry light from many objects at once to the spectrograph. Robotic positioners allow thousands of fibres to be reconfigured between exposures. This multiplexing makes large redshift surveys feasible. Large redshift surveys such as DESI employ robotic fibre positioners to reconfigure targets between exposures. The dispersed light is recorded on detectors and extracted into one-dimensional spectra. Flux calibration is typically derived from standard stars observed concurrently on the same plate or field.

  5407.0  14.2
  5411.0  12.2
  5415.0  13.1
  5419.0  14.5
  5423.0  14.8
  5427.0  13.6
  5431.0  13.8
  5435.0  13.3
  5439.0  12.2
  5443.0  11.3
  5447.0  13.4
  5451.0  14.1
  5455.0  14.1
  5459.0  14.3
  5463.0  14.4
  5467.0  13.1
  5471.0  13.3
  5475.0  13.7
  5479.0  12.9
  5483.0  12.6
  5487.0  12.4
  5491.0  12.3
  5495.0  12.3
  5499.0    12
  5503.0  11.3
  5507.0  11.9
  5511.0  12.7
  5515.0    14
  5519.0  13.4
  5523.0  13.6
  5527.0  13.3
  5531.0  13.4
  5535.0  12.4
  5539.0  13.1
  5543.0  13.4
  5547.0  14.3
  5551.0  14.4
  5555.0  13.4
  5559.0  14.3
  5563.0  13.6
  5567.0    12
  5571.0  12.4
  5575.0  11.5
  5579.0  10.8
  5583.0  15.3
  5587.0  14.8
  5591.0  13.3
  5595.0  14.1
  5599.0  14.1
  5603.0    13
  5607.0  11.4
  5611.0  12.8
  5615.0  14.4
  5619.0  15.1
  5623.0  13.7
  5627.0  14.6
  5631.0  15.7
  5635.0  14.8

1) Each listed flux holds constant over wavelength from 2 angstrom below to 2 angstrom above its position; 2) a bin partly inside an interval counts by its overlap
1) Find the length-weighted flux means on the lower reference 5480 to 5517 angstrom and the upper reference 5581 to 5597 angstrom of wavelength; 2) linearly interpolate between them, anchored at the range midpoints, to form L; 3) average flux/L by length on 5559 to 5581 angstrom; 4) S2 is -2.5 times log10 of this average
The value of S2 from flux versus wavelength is 0.140 mag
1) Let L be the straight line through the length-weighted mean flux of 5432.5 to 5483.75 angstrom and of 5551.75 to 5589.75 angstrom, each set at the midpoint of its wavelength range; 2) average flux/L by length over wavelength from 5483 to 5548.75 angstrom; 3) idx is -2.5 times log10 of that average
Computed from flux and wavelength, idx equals 0.03 mag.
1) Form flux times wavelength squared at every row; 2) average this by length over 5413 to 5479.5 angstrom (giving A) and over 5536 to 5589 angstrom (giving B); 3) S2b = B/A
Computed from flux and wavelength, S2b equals 1.0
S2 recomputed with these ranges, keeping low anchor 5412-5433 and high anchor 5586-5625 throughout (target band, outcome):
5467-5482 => 0.05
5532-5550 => 0.03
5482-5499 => 0.12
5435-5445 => 0.15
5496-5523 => 0.09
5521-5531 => 0.02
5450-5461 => -0.03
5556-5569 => 0.03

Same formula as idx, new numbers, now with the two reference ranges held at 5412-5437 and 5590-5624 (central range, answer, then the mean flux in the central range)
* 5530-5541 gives 0.058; 12.9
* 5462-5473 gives 0.016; 13.5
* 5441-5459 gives 0.033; 13.3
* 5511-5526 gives 0.012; 13.5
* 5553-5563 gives -0.015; 13.8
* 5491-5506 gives 0.150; 11.9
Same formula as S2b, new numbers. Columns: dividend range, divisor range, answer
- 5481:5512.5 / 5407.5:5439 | 0.92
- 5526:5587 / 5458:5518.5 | 1.05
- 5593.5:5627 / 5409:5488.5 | 1.08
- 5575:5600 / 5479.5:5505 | 1.15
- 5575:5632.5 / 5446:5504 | 1.10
